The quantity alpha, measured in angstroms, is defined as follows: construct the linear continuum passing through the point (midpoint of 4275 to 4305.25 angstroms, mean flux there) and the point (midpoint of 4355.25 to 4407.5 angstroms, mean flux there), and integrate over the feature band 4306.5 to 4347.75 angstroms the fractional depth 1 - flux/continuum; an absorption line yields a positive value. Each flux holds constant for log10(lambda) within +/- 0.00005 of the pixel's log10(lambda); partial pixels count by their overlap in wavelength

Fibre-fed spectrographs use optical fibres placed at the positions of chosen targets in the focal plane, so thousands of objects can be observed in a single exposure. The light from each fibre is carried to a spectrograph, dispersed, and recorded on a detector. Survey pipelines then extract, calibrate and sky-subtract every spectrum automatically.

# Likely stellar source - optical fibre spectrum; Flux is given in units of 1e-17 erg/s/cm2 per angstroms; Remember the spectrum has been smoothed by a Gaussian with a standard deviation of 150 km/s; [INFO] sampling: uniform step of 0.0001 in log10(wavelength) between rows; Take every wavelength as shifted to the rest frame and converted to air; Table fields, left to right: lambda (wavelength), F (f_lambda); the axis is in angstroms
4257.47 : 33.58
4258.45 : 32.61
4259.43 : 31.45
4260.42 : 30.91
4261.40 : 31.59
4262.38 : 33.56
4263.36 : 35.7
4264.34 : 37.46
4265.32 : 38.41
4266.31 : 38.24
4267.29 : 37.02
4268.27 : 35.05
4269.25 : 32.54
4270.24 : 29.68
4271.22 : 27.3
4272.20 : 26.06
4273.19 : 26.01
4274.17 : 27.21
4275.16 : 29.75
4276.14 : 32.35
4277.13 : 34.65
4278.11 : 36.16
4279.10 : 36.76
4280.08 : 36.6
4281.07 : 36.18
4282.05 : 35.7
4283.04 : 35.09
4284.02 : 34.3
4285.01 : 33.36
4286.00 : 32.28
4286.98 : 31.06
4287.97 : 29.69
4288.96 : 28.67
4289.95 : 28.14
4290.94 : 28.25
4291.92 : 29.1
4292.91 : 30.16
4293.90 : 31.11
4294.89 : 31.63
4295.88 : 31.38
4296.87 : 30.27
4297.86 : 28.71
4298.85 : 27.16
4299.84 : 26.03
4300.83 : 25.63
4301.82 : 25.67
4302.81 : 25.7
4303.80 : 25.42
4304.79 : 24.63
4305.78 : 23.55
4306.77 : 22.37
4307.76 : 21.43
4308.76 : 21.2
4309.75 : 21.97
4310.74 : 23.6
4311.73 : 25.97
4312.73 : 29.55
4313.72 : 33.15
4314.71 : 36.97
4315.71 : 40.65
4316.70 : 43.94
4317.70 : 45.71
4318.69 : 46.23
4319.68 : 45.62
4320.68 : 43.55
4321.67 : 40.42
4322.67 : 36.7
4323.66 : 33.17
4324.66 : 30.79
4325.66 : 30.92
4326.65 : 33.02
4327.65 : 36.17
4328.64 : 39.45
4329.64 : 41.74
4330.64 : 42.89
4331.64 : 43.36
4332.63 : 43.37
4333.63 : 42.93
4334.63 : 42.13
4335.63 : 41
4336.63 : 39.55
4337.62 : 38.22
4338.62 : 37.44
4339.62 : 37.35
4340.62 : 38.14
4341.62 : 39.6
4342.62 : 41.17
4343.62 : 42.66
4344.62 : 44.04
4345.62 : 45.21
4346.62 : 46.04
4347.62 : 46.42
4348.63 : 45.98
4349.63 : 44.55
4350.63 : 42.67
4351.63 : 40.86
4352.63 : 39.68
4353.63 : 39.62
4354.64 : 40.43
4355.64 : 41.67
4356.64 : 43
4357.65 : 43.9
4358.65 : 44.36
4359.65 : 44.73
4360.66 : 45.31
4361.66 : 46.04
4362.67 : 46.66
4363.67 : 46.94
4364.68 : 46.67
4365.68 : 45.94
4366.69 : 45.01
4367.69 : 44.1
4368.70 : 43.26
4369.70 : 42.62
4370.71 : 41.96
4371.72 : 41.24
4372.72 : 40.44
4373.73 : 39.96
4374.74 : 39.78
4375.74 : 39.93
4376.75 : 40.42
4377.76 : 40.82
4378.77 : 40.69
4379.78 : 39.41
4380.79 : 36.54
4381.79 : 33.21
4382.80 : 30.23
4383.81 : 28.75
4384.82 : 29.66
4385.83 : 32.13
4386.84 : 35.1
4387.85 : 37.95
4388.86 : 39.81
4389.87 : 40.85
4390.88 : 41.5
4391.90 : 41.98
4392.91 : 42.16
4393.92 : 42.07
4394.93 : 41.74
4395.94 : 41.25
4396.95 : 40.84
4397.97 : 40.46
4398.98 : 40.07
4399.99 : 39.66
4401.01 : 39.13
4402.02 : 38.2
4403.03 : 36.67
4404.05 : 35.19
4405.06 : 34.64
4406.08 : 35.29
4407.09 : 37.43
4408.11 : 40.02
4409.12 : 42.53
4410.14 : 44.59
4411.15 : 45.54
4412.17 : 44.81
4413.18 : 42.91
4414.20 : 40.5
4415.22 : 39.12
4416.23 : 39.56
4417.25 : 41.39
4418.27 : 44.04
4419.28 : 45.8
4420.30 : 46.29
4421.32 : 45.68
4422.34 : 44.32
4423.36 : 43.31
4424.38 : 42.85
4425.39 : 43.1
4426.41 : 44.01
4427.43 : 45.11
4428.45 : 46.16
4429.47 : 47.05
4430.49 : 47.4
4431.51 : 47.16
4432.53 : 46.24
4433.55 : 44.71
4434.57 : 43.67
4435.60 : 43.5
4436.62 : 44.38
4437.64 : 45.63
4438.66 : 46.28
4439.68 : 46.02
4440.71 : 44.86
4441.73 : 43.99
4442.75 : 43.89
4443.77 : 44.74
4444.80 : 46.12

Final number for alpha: -3.4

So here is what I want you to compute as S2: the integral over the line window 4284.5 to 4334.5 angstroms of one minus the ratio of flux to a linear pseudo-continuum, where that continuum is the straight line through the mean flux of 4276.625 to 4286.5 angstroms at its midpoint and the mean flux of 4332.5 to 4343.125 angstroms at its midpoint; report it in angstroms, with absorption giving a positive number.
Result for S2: 6.7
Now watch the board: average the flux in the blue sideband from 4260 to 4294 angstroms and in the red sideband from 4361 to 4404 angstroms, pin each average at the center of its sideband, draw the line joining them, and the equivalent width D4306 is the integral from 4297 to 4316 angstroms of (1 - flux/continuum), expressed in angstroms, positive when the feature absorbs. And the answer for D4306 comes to 4.33 angstroms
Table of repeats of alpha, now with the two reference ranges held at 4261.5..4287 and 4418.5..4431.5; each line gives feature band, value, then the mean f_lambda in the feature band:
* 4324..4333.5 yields -0.1 angstroms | 38.1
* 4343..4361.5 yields -1.8 angstroms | 43.4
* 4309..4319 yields 0.6 angstroms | 34.2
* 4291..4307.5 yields 3.7 angstroms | 27.4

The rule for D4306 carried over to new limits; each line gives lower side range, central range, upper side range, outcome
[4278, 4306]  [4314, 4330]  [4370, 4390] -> -3.1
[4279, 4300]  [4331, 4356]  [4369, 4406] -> -4.6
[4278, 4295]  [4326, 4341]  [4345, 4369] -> 0.2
